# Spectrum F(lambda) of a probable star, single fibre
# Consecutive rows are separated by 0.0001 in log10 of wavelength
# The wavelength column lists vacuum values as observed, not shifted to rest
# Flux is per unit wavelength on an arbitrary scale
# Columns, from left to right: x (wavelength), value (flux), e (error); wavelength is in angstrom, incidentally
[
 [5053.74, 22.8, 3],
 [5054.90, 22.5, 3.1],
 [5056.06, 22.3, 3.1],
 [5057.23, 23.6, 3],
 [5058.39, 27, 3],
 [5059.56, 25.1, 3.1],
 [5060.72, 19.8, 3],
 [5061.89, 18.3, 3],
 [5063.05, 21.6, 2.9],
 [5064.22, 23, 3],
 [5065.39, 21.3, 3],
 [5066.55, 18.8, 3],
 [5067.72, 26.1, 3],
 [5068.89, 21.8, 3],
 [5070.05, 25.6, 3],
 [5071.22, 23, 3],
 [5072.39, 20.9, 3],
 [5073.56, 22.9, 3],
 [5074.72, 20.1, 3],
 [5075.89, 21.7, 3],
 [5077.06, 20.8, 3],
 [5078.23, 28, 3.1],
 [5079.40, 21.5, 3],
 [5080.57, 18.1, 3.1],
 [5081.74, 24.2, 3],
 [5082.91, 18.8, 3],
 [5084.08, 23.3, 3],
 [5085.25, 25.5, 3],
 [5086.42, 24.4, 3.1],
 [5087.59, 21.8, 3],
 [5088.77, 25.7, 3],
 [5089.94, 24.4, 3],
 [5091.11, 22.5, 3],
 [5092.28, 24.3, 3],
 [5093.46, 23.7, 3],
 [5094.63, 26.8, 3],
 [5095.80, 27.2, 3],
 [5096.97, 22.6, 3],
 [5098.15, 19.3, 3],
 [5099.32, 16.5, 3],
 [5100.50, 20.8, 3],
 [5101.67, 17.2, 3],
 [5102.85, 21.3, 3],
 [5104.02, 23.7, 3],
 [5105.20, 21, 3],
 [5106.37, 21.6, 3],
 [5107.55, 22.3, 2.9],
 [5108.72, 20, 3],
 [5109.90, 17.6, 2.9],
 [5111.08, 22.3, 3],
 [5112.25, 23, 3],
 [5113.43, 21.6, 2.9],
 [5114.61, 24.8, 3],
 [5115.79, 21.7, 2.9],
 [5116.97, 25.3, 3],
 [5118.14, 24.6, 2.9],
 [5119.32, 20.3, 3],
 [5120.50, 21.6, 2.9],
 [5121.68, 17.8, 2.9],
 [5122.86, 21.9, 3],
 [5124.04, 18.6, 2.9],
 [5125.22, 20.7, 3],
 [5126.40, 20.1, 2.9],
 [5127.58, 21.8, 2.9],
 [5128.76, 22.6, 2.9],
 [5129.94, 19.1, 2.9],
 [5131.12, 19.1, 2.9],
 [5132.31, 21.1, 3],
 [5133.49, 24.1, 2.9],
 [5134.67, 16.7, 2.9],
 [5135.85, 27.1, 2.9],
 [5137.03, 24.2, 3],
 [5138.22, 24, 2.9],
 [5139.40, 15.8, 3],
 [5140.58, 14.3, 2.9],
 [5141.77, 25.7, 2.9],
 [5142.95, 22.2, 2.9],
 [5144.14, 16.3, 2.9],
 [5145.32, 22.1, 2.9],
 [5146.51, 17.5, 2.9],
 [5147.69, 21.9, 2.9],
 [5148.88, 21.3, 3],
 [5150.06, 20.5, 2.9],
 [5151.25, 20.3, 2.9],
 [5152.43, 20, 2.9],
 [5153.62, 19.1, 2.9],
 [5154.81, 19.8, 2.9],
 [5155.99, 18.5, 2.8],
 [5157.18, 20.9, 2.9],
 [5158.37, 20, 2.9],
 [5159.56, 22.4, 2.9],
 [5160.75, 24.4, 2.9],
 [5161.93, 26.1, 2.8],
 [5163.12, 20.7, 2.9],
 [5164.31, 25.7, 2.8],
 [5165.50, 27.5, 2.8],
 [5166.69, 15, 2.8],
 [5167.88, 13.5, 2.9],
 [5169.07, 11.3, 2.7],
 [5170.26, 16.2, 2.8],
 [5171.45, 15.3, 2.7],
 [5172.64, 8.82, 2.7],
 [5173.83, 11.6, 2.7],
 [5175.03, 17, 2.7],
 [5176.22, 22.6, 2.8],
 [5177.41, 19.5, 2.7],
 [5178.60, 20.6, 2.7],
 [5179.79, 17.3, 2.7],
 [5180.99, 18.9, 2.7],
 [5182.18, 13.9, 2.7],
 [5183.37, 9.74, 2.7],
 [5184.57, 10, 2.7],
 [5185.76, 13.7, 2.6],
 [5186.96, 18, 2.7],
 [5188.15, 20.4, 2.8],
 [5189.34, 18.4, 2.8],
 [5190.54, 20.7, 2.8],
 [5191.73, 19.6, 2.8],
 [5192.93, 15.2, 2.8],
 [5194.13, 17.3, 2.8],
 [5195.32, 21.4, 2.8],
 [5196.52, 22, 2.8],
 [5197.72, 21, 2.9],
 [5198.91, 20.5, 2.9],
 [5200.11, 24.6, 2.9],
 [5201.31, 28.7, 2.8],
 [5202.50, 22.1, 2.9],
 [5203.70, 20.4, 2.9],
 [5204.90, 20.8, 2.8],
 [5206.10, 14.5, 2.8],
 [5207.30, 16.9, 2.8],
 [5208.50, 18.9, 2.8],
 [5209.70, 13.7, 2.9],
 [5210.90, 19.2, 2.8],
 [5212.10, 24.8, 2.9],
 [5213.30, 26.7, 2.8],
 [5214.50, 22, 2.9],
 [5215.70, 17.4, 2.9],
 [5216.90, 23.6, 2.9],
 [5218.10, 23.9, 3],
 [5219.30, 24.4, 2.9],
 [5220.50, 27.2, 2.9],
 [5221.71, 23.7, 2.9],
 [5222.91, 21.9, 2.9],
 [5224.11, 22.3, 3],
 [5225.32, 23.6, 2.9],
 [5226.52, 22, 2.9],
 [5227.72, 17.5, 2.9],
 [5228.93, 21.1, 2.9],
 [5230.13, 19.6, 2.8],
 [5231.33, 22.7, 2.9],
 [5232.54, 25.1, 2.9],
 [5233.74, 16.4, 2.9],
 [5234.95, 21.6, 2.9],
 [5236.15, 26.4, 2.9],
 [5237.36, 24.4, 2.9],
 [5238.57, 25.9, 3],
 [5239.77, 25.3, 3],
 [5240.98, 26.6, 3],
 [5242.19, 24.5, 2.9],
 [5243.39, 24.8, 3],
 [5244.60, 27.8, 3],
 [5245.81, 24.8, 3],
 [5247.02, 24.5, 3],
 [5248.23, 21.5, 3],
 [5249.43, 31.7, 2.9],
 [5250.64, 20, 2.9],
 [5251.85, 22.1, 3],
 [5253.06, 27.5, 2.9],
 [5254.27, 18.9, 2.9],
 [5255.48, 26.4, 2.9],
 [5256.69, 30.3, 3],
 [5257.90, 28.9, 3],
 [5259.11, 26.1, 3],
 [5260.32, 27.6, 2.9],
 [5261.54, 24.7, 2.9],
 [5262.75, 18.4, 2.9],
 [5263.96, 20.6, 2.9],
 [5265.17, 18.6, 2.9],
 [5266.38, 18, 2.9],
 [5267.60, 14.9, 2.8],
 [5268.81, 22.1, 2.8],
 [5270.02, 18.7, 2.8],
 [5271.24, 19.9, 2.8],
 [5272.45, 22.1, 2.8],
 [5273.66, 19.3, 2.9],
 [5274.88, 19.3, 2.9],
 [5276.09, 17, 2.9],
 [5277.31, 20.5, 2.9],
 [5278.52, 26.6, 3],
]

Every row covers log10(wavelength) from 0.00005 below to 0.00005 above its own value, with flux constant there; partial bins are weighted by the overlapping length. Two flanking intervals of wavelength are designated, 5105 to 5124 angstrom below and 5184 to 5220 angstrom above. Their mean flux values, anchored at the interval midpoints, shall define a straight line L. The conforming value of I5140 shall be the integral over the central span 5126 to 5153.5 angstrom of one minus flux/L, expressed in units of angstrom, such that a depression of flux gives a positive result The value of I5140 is 0.57 angstrom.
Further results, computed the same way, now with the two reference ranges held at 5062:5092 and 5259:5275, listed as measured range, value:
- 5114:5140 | 0.7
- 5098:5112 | 1.2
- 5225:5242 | -1.5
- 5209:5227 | -1.1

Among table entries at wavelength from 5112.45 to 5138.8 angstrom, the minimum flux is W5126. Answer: 16.7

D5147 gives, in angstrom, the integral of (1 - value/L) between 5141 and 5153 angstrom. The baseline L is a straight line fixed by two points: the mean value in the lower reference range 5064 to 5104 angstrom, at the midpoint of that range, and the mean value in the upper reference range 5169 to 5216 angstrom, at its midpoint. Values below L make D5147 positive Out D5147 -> -0.35 angstrom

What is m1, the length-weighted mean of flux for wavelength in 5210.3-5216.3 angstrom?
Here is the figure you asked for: 22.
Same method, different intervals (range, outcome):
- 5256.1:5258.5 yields 29.6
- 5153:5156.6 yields 19.1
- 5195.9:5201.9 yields 23.3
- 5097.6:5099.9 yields 17.9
